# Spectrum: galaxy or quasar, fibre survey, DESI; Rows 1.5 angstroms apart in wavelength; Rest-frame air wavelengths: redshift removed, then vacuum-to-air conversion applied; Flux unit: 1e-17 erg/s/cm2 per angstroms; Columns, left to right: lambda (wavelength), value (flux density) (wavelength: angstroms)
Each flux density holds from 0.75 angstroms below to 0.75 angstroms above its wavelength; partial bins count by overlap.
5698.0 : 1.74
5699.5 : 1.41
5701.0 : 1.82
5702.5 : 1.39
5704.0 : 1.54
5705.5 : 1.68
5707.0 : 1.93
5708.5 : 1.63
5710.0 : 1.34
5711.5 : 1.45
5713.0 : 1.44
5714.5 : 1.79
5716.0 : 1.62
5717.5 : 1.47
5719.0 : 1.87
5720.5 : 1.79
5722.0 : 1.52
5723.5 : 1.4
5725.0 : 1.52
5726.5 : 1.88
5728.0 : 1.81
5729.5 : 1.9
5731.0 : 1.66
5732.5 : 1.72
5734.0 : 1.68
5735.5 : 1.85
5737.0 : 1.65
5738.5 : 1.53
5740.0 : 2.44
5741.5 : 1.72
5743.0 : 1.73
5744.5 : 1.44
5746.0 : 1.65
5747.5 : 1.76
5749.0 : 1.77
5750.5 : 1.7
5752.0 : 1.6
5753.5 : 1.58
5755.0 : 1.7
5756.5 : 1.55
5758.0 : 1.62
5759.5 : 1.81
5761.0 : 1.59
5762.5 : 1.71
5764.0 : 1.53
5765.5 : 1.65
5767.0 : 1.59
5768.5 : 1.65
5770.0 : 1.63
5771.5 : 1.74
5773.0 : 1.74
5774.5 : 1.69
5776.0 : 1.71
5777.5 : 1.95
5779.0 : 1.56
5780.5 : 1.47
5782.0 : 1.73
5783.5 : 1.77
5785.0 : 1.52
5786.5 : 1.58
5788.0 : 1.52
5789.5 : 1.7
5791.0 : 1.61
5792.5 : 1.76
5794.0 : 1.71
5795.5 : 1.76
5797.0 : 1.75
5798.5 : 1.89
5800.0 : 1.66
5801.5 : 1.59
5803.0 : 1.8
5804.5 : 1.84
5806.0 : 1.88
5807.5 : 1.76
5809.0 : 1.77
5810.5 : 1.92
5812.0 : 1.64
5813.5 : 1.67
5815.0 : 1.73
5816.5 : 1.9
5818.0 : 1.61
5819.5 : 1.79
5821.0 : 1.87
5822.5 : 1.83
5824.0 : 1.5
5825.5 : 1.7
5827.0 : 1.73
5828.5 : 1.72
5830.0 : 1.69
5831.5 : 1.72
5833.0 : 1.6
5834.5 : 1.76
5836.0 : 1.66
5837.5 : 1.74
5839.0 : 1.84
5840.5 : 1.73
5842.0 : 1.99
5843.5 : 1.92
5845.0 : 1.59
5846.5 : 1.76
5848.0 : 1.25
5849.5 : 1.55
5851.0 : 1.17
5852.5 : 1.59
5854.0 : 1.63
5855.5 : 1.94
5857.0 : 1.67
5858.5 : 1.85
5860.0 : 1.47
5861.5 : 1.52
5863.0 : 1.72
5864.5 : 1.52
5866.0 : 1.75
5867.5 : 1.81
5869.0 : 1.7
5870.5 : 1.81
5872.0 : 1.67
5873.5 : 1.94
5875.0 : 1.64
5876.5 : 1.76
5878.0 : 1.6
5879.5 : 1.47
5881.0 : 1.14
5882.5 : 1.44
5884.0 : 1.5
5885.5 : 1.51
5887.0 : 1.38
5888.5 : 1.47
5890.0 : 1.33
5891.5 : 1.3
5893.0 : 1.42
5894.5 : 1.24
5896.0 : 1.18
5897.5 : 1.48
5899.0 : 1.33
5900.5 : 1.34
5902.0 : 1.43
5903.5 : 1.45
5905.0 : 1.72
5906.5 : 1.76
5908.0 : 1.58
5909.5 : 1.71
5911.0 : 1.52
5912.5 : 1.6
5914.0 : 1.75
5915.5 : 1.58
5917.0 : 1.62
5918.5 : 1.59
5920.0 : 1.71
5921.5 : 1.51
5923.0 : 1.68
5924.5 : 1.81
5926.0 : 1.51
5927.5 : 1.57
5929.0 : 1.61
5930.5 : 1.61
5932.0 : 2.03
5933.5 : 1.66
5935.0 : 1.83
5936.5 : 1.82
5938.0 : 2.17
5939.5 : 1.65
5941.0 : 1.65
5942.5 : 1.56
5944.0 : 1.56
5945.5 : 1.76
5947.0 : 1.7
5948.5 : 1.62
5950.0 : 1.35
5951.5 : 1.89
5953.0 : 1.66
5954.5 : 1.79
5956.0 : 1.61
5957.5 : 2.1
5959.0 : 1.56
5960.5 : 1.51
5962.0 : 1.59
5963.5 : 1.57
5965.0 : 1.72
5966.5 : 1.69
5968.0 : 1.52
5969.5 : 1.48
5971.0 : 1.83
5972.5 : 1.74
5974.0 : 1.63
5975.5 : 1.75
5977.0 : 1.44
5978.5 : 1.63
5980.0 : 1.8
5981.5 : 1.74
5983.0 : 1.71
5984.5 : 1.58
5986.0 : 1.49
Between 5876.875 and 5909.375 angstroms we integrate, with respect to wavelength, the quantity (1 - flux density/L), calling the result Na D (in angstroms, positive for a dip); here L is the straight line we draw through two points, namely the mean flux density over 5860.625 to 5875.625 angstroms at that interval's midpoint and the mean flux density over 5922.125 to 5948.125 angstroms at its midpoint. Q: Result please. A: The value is 5.10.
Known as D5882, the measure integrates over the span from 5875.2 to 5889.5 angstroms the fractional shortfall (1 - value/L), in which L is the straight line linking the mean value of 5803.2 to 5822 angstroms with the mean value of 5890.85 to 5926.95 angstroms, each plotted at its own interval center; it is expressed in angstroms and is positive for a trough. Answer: 1.12 angstroms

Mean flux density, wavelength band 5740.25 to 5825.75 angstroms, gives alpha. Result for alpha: 1.7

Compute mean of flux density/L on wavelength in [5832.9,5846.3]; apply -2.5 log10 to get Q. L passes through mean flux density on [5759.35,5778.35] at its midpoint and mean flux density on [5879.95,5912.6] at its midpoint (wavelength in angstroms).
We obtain -0.14 mag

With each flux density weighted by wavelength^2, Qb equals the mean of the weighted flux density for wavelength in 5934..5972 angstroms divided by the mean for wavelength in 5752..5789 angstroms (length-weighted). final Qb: 1.1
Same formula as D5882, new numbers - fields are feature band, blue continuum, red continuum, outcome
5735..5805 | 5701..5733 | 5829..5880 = -1.5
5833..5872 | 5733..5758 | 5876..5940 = -1.5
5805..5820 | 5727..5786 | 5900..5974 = -0.7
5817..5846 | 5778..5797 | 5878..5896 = -3.9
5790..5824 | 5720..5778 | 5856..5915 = -2.5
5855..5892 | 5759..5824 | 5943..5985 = 2.0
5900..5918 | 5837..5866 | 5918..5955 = 1.0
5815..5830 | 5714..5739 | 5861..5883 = -0.8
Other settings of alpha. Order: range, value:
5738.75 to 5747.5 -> 1.78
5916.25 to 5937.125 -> 1.68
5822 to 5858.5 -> 1.68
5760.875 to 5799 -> 1.67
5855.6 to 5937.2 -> 1.59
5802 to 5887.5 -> 1.68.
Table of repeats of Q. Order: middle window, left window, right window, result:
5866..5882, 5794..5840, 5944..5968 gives 0.04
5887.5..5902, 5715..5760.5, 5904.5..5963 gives 0.24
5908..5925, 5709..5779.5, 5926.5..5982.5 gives 0.03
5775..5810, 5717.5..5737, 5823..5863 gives -0.02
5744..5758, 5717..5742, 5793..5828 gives 0.06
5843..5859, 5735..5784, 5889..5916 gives -0.04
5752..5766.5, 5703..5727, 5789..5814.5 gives 0.03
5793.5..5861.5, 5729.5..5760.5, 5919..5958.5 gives 0.00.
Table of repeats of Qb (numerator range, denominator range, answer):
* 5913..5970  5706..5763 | 1.07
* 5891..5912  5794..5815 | 0.86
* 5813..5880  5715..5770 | 1.04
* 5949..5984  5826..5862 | 1.04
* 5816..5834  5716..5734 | 1.06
